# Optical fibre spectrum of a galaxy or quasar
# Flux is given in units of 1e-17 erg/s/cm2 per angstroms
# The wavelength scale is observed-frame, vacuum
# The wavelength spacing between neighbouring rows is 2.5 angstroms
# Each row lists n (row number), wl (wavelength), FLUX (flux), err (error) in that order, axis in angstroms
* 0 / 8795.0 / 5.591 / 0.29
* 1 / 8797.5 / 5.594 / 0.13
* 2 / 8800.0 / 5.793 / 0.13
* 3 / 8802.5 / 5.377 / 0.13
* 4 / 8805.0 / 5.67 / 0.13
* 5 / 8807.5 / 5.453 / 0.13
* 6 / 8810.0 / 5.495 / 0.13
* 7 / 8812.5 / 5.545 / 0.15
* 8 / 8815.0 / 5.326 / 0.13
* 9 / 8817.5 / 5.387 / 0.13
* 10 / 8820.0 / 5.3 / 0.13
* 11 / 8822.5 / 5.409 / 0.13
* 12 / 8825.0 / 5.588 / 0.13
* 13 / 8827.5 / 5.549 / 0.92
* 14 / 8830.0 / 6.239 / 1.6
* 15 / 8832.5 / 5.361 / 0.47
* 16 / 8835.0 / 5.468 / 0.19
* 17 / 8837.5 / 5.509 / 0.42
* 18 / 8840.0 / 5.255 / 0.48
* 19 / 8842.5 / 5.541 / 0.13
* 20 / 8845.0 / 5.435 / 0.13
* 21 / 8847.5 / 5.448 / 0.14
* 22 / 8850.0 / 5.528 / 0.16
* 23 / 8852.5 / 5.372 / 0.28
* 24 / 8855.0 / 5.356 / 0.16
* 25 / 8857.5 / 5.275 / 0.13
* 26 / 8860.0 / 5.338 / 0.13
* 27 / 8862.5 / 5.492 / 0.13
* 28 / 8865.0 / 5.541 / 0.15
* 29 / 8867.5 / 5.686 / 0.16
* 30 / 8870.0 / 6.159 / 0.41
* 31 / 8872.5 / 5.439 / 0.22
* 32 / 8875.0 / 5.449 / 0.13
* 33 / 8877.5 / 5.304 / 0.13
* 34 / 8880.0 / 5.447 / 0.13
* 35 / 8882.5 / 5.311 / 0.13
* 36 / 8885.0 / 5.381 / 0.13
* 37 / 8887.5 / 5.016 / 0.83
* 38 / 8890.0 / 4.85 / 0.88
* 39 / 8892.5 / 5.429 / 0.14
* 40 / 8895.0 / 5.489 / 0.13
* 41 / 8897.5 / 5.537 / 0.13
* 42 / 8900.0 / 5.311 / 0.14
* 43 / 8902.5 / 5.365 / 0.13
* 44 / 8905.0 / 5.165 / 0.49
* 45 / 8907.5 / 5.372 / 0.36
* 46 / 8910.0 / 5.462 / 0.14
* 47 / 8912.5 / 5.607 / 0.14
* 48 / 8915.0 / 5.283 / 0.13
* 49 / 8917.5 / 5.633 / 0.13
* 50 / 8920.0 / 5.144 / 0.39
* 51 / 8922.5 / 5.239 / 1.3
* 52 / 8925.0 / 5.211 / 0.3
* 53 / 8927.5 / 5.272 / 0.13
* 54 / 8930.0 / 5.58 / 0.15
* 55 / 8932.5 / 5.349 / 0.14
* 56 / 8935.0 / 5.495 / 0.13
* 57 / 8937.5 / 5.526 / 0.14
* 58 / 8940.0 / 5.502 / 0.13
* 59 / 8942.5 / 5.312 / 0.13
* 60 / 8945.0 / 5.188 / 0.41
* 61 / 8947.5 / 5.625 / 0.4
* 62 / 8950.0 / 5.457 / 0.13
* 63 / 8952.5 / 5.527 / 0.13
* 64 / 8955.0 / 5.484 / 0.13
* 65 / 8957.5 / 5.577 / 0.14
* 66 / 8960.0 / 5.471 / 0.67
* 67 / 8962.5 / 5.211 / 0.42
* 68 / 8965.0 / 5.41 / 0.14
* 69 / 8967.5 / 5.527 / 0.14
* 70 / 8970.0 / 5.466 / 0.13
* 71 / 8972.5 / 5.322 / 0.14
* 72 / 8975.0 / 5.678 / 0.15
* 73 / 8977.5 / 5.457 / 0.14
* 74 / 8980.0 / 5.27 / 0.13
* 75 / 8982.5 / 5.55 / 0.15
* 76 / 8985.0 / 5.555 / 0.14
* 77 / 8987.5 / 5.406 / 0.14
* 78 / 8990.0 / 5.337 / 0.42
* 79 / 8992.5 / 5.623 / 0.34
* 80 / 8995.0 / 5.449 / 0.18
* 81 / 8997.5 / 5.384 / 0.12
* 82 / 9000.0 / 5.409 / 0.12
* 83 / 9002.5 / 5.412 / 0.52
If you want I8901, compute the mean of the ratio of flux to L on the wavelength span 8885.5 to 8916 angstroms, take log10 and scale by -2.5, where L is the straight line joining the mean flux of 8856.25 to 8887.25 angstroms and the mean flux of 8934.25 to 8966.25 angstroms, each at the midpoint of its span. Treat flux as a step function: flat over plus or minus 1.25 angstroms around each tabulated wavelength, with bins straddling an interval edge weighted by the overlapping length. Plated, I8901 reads 0.03 mag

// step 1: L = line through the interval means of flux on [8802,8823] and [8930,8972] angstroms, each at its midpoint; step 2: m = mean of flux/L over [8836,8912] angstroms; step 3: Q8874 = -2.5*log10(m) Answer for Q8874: 0.01 mag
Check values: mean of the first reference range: 5.44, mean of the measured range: 5.41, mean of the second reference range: 5.45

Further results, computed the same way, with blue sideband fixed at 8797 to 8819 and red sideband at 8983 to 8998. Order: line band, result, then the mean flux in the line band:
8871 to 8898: 0.032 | 5.33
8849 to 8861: 0.026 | 5.37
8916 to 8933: 0.027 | 5.35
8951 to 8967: 0.005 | 5.45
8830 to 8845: 0.002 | 5.5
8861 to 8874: -0.031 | 5.65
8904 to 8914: 0.016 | 5.4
